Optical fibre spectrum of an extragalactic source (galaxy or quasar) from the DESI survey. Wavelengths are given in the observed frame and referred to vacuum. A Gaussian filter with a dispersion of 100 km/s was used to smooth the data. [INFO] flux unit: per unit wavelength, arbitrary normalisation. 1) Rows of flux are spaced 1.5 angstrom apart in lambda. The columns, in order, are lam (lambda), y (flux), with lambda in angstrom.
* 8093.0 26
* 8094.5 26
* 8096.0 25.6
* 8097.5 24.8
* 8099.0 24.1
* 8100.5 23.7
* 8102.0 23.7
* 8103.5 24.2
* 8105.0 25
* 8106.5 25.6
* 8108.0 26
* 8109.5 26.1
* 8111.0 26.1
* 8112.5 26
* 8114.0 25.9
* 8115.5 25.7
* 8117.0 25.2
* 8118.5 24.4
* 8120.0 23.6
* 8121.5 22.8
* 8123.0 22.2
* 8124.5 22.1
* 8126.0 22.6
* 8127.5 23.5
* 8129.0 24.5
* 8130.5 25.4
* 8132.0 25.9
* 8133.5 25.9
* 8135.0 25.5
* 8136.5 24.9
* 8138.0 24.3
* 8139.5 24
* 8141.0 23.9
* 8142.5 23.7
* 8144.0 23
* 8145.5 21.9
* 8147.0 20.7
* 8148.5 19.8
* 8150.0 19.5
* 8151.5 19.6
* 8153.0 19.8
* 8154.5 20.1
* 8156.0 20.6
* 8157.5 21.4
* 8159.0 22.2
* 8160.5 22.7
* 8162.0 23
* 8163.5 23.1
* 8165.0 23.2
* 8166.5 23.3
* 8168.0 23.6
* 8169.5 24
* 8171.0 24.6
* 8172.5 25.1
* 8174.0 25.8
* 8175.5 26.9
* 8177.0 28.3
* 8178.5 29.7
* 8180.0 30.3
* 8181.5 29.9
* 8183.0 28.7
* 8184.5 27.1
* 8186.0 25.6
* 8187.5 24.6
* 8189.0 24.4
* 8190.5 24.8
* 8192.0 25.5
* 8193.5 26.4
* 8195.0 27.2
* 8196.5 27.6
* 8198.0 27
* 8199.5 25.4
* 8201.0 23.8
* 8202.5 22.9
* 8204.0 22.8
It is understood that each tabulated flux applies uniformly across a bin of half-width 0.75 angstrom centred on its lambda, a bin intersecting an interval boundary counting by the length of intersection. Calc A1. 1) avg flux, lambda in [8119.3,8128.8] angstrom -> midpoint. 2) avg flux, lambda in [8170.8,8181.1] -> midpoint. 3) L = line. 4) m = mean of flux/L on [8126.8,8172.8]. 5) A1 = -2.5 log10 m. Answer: 0.095 mag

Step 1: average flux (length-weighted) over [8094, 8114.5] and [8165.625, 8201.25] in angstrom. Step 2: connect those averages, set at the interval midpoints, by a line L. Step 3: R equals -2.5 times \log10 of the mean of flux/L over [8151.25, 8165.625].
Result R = 0.20 mag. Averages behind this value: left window 25.2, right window 26.3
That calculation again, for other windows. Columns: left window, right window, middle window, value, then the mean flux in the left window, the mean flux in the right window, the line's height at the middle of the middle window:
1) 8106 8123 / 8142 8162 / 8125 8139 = -0.06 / 25.1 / 21.2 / 23.3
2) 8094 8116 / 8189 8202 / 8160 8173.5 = 0.09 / 25.2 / 25.8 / 25.6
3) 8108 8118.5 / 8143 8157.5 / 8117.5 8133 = 0.01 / 25.7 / 20.7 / 24.1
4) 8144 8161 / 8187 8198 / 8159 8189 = -0.09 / 20.8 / 25.9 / 23.6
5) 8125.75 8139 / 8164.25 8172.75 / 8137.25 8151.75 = 0.11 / 24.8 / 23.9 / 24.5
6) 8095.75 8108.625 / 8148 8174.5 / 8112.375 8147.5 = -0.02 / 24.7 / 22.3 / 23.6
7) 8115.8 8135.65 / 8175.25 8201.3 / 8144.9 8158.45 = 0.23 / 24.2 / 26.9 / 25.3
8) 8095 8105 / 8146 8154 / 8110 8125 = -0.07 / 24.4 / 20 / 22.9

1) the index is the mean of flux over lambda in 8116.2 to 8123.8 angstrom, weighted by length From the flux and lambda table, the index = 23.6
